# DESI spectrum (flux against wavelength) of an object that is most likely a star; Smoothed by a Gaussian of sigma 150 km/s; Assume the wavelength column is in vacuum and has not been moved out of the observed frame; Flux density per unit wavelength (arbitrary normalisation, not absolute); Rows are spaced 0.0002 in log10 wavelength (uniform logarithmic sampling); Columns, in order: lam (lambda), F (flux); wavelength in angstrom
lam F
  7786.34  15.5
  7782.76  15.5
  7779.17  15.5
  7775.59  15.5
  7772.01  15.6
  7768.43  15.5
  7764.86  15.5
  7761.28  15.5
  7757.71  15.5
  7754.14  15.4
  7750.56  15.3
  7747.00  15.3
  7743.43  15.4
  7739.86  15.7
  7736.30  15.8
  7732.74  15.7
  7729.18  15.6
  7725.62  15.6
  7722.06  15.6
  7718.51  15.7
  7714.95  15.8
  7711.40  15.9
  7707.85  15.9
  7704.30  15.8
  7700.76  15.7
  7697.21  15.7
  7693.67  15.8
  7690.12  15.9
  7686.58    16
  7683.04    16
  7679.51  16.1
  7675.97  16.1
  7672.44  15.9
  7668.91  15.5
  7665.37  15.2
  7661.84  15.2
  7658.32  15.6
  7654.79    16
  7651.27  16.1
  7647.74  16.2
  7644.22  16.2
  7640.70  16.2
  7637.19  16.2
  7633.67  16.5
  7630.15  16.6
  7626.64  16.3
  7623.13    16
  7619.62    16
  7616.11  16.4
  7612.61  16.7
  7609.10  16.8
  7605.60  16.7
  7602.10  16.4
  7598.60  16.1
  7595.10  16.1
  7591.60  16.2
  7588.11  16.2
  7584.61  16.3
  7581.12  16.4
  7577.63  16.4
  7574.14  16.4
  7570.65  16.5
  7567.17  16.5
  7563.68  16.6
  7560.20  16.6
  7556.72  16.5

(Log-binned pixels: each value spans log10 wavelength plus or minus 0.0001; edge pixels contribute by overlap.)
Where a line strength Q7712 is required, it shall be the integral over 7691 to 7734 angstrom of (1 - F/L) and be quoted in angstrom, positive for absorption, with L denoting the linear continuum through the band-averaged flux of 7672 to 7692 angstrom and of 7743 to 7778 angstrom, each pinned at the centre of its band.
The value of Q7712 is 0.1 angstrom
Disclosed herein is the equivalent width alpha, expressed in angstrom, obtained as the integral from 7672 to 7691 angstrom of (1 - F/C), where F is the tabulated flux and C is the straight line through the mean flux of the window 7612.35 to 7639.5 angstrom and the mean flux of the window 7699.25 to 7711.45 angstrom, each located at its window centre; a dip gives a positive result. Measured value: 0.0 angstrom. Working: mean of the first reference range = 16.3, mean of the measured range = 16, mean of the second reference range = 15.8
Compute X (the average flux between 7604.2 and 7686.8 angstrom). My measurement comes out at 16.1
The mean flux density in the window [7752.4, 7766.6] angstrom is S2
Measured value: 15.5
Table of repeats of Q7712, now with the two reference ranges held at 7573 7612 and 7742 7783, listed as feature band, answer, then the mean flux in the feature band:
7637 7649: -0.1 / 16.2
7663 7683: 0.2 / 15.8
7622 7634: -0.1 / 16.3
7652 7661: 0.1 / 15.8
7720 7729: 0.0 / 15.6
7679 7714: -0.1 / 15.9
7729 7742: -0.1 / 15.7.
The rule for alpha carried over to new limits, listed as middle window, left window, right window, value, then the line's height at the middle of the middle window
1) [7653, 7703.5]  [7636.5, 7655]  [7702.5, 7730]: 0.6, 16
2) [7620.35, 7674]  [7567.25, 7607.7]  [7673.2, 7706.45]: 0.4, 16.1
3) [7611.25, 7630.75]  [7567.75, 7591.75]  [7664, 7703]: -0.2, 16.1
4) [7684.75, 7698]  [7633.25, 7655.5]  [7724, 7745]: 0.0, 15.9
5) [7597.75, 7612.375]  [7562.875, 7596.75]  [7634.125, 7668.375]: -0.3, 16.2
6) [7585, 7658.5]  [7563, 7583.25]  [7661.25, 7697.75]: -0.6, 16.1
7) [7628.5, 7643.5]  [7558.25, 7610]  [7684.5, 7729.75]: -0.2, 16.1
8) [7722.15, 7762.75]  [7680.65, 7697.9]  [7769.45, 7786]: 0.4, 15.7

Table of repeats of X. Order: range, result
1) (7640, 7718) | 15.8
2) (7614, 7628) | 16.2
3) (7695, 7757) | 15.6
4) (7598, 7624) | 16.4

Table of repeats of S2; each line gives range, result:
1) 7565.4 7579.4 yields 16.4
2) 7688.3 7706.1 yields 15.8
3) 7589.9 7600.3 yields 16.1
